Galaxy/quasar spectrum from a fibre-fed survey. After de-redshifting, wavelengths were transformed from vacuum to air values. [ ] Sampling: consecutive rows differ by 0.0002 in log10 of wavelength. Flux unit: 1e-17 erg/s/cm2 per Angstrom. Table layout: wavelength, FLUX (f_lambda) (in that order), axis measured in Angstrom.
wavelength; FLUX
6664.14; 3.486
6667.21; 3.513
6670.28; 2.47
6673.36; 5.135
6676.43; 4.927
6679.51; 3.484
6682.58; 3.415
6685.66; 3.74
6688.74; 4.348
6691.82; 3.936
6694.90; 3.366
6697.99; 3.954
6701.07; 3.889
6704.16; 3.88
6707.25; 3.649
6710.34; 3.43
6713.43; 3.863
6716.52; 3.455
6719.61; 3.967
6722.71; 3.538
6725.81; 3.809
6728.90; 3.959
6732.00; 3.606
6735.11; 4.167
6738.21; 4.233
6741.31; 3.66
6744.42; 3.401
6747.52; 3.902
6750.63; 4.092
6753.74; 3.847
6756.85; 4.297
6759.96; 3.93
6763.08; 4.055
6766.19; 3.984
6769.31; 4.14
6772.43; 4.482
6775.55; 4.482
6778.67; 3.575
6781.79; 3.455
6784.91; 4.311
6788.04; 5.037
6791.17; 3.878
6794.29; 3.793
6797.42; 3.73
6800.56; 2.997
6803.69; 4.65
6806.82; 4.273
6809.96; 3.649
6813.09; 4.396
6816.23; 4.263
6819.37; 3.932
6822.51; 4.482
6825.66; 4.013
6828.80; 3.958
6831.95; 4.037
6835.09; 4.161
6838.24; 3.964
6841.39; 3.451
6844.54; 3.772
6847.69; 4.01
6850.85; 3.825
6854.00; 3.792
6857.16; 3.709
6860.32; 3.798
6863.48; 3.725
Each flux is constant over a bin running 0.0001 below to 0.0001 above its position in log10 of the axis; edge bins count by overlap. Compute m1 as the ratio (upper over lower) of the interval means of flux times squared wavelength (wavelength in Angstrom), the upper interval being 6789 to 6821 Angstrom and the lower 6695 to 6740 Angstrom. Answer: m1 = 1.07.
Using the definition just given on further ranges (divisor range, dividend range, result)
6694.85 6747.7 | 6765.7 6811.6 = 1.09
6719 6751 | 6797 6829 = 1.08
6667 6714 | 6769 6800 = 1.09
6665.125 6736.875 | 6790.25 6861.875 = 1.07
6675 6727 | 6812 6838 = 1.13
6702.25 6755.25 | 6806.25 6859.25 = 1.08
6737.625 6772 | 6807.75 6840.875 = 1.05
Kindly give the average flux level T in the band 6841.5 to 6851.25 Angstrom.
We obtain 3.81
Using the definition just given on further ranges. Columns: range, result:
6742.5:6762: 3.91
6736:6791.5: 4.05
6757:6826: 4.07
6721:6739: 3.87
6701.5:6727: 3.7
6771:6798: 4.09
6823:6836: 4.07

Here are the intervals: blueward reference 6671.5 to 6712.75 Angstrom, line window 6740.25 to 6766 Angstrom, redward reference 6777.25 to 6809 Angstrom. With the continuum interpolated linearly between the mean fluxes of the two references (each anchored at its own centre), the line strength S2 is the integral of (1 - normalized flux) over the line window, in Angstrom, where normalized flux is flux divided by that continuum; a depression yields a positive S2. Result 0.3 Angstrom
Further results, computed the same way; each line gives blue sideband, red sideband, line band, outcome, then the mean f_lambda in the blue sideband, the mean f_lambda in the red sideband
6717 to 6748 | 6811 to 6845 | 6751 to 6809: -1.8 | 3.81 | 4.04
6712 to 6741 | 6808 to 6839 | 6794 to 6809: 0.5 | 3.84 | 4.09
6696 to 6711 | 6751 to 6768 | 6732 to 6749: 0.4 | 3.77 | 4.03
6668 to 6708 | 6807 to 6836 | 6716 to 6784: 0.9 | 3.86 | 4.11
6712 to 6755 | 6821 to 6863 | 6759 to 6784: -1.1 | 3.82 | 3.91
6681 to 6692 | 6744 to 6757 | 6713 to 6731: 0.6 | 3.85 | 3.91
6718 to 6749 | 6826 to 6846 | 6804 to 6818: -1.1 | 3.82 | 3.9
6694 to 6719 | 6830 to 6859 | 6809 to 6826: -1.4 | 3.7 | 3.86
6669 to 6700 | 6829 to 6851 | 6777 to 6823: -1.5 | 3.89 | 3.9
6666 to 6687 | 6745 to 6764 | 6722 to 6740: 0.2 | 3.82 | 3.99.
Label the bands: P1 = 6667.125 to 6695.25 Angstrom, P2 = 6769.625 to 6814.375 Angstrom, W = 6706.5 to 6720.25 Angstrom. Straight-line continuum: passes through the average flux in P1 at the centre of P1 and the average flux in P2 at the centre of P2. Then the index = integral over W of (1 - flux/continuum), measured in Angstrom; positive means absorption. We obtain 0.9 Angstrom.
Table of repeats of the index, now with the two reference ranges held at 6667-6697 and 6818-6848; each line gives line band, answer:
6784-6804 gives -0.3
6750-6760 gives -0.4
